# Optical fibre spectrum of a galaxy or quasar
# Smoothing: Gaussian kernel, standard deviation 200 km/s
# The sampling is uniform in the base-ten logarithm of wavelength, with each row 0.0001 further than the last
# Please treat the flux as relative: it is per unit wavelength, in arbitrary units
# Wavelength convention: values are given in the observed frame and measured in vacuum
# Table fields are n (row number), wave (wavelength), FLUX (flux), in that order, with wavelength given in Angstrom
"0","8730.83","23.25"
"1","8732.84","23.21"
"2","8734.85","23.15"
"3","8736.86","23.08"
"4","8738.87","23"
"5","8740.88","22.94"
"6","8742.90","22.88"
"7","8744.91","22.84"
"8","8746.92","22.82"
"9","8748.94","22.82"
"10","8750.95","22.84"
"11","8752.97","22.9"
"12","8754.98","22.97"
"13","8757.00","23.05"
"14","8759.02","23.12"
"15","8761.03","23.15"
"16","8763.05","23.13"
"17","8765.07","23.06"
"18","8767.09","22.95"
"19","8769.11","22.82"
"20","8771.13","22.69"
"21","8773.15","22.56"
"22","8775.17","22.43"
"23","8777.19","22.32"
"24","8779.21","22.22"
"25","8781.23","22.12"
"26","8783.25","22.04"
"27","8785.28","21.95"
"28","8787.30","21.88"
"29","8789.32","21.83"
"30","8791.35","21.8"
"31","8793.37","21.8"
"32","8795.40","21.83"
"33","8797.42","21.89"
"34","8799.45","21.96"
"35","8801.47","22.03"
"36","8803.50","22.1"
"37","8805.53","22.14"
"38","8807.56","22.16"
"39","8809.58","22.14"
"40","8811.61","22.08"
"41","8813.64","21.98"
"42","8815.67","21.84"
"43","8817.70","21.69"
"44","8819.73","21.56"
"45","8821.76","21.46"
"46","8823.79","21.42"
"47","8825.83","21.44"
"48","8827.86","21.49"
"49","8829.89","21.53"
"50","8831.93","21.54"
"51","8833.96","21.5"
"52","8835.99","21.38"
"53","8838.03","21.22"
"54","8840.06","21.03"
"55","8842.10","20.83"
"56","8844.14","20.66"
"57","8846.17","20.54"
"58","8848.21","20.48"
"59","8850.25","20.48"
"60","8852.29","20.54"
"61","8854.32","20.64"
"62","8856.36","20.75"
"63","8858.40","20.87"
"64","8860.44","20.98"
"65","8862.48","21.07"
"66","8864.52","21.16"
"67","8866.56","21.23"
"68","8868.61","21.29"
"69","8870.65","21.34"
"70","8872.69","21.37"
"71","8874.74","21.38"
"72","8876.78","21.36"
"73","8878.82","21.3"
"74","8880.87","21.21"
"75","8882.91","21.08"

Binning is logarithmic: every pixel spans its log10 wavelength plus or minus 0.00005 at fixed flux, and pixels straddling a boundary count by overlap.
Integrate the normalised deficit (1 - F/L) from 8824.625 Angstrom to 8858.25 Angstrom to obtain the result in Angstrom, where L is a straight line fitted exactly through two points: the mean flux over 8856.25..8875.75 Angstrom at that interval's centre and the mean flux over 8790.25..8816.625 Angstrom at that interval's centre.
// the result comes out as 0.7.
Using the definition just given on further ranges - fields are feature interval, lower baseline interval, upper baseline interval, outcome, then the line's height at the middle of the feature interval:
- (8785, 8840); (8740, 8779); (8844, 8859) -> -0.5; 21.6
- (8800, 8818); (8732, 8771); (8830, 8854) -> -0.3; 21.7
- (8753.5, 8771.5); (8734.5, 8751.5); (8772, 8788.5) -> -0.4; 22.5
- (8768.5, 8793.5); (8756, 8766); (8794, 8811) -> 0.4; 22.6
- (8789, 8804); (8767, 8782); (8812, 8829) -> 0.1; 22.1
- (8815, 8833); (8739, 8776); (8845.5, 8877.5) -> 0.1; 21.7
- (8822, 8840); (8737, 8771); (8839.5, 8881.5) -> 0.1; 21.5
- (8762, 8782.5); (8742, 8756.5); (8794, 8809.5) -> -0.1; 22.5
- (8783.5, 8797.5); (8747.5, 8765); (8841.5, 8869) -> 0.2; 22.2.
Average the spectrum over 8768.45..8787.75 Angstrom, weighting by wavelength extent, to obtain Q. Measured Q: 22.3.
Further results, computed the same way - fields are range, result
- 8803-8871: 21.3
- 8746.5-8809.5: 22.4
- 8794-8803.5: 21.9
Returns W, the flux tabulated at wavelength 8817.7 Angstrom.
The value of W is 21.69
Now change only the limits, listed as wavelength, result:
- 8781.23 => 22.12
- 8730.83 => 23.25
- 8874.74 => 21.38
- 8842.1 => 20.83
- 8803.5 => 22.1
